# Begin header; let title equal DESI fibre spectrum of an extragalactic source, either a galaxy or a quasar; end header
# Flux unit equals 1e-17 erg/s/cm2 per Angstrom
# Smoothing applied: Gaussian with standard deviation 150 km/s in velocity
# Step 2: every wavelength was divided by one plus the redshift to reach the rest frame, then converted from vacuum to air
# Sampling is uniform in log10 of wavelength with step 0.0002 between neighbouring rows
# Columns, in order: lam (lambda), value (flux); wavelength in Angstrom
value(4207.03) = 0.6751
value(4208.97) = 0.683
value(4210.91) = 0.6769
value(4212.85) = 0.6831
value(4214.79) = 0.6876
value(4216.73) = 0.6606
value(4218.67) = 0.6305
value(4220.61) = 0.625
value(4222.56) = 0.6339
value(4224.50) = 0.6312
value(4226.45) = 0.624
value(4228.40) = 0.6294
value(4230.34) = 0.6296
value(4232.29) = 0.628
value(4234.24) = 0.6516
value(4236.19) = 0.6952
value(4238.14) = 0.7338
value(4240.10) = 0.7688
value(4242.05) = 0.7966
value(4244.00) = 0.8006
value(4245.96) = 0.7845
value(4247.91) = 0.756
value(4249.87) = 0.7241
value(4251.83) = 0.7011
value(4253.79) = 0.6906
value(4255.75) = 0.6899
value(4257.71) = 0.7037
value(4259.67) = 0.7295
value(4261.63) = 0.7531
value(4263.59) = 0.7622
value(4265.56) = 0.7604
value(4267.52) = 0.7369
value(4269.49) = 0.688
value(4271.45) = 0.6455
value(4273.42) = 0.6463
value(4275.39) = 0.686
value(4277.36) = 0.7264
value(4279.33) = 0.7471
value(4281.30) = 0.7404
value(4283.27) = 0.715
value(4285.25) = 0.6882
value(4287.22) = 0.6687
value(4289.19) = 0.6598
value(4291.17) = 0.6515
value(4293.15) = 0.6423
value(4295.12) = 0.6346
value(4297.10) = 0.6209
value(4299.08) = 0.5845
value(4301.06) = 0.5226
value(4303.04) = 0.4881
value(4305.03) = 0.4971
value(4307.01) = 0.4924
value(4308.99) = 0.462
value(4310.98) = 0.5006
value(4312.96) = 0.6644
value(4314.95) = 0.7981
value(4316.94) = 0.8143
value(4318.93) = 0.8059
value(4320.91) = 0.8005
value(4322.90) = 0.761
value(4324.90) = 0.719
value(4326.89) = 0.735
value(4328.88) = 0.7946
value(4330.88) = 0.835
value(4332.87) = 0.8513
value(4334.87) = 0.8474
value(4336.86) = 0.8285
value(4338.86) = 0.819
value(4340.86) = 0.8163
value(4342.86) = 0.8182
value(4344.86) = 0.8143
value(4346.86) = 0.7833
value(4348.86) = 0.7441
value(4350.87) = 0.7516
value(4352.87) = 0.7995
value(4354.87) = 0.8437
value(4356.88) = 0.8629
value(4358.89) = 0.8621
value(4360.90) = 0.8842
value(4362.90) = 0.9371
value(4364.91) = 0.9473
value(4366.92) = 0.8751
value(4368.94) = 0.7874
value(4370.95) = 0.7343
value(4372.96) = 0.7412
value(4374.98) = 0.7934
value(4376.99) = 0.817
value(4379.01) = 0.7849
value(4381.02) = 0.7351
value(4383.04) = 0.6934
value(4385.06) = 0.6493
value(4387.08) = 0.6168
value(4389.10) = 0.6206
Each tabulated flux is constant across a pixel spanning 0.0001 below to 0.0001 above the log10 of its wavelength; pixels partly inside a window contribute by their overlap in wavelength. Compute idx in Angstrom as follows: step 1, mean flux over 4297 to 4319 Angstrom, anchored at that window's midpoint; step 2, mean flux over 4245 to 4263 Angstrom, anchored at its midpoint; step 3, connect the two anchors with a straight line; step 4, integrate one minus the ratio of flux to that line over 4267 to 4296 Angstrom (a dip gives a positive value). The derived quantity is -1.1 Angstrom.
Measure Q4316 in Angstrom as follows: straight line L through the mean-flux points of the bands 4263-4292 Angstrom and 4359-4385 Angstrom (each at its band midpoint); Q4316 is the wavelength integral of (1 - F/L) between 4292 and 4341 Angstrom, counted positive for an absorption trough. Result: 3.6 Angstrom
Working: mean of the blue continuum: 0.701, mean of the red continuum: 0.807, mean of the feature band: 0.691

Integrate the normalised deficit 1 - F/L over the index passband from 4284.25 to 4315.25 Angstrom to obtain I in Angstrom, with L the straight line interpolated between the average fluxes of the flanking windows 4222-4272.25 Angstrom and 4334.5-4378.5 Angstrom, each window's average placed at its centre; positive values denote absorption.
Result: 6.8 Angstrom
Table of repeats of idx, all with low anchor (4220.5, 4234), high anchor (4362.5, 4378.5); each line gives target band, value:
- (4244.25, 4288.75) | -2.2 Angstrom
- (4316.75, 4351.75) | -1.0 Angstrom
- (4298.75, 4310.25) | 3.6 Angstrom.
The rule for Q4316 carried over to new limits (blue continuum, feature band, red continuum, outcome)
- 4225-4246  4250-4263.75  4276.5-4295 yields -0.4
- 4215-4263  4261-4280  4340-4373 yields 0.4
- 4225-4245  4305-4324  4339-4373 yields 2.8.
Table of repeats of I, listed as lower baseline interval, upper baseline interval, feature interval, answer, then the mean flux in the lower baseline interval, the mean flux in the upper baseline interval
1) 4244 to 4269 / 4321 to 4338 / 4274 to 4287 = 0.7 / 0.734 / 0.797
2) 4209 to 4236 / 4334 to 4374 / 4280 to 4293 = 0.9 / 0.648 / 0.825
